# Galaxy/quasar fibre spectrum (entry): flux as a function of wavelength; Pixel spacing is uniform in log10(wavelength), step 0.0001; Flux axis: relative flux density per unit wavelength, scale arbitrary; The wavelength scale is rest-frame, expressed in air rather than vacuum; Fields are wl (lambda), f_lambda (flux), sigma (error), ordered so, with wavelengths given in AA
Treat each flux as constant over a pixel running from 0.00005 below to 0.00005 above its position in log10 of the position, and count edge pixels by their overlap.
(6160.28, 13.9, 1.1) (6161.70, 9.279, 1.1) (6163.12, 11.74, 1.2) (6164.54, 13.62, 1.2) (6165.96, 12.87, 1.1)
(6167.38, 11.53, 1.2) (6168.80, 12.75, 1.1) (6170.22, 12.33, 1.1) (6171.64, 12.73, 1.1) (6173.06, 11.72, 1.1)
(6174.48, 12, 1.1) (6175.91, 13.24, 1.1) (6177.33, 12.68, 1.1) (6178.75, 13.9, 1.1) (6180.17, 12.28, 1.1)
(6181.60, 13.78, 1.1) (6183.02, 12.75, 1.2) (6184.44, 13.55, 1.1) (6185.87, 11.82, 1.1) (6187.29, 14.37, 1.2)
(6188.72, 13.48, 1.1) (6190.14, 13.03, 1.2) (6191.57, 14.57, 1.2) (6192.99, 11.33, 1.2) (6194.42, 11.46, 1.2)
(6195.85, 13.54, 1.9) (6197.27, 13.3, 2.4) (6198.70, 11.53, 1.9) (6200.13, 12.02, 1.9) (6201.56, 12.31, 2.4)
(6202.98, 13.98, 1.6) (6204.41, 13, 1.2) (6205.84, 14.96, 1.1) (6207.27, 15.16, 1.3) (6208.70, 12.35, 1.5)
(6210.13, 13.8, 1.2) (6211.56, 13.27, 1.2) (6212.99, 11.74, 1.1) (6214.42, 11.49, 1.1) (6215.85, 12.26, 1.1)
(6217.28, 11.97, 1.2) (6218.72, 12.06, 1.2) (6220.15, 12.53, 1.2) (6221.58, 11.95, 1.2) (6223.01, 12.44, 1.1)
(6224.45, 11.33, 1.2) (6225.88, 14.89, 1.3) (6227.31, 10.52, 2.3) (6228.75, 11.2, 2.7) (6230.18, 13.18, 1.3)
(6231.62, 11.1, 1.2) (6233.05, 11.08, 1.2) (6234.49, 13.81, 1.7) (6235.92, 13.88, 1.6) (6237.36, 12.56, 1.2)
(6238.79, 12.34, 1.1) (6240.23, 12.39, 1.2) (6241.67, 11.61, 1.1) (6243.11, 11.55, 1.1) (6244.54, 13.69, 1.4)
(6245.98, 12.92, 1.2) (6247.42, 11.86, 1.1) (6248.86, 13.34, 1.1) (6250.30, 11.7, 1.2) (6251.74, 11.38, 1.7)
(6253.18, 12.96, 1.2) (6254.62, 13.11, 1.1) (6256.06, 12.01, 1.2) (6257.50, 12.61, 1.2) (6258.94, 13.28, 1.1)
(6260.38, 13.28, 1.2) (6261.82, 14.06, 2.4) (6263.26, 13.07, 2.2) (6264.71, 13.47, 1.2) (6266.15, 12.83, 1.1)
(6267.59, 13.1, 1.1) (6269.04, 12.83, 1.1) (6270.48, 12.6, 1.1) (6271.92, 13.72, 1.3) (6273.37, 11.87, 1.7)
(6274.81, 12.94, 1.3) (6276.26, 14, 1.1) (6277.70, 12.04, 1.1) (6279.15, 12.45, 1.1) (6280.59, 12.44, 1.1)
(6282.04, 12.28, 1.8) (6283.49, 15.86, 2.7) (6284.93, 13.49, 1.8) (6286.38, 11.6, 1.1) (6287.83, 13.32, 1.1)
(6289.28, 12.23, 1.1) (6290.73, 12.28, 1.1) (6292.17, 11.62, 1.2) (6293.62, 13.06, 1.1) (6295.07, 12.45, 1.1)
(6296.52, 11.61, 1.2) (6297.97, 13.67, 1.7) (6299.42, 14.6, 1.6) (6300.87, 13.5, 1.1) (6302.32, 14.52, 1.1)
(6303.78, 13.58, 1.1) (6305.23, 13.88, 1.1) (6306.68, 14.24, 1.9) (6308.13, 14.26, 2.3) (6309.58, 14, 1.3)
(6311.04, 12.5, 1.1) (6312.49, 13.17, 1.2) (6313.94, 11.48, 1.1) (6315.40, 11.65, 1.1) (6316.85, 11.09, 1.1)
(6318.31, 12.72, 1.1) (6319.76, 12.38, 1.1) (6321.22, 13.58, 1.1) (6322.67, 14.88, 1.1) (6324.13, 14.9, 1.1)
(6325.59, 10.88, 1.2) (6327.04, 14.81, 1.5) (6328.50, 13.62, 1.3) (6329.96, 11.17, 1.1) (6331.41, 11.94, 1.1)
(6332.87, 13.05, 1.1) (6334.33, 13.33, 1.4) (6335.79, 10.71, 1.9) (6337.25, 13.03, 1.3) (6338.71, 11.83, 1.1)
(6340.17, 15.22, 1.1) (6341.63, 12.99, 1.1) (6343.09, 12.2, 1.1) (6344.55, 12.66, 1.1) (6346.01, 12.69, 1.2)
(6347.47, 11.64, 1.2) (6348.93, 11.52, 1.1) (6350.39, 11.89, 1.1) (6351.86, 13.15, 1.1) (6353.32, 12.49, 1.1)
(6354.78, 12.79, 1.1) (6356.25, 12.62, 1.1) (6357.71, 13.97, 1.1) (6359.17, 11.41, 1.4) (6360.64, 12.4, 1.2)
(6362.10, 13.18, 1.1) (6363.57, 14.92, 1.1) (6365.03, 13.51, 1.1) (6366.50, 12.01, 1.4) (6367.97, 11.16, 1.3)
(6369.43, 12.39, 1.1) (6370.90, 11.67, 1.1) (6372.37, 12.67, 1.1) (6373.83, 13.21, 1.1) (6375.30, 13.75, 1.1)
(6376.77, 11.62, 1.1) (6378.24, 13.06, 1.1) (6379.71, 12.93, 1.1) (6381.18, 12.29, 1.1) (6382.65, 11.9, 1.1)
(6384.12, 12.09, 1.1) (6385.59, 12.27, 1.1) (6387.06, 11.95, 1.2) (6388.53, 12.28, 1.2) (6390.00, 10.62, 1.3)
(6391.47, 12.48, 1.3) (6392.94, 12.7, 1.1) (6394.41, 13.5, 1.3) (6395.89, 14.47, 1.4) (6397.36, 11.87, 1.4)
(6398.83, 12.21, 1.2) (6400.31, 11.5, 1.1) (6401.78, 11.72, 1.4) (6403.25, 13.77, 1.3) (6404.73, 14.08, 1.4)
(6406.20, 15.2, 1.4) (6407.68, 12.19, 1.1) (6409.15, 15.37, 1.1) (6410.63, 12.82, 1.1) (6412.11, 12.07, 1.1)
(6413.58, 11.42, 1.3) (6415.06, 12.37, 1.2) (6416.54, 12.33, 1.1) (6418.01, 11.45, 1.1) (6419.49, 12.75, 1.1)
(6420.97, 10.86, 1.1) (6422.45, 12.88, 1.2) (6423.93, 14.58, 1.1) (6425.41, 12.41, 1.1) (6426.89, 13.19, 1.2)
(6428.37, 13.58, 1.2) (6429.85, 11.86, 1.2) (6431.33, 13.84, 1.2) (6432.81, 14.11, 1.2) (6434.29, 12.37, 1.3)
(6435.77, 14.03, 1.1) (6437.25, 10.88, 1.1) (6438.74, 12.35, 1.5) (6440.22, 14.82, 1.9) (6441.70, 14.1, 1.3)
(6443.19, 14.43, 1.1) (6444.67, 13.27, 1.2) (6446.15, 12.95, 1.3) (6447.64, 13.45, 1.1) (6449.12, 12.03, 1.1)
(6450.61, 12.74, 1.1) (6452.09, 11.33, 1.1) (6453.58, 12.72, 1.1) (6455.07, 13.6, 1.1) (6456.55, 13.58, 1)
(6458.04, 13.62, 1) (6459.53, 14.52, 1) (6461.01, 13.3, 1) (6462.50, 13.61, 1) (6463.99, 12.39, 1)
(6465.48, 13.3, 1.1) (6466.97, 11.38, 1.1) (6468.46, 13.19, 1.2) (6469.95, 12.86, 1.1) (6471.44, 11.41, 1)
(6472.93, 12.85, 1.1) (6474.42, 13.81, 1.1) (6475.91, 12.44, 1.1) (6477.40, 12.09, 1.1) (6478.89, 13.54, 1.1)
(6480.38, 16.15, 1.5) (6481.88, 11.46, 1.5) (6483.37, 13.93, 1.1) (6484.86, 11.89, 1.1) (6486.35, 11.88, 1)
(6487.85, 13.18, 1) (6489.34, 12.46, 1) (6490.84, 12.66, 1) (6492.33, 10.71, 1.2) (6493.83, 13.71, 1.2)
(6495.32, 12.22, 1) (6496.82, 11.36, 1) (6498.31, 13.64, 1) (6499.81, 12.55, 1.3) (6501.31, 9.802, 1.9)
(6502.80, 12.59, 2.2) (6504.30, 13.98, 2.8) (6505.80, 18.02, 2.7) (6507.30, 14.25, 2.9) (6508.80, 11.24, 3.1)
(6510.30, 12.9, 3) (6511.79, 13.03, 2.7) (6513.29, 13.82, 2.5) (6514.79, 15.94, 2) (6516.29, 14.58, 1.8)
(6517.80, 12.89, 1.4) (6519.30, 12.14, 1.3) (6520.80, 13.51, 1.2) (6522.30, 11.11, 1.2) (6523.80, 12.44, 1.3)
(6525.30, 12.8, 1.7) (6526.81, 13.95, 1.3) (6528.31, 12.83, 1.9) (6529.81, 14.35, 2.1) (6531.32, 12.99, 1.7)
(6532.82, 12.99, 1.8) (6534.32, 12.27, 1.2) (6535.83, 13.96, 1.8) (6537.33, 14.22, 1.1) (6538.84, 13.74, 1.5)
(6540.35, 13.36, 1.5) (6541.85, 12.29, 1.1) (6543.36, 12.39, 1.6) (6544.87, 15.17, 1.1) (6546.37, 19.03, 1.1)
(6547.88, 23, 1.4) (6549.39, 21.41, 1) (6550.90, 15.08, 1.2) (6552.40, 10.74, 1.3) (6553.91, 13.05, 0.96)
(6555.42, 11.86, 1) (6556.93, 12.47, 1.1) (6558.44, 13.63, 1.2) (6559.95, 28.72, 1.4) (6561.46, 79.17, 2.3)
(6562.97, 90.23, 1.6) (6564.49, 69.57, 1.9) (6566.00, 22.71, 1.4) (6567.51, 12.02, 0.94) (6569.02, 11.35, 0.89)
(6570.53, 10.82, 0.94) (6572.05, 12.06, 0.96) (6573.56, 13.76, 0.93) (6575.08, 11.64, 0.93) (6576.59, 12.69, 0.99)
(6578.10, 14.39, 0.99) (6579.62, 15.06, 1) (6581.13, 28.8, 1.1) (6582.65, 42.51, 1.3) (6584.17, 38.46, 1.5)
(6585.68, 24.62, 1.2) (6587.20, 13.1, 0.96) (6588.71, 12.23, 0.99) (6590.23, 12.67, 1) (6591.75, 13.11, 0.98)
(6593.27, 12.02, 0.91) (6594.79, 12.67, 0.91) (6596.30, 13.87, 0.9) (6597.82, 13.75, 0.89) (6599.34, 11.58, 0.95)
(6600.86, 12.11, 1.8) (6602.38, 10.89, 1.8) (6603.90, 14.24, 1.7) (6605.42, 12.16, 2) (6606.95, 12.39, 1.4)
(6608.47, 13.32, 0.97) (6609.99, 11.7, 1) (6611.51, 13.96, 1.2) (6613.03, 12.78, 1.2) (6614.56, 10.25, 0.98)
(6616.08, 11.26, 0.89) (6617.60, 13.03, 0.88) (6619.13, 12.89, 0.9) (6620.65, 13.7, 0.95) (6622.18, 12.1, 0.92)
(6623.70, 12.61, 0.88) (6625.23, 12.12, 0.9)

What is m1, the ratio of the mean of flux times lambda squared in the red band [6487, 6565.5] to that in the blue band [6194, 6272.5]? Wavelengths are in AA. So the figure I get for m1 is 1.54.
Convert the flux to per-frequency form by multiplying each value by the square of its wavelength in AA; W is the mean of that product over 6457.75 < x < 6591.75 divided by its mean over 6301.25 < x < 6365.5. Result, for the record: 1.4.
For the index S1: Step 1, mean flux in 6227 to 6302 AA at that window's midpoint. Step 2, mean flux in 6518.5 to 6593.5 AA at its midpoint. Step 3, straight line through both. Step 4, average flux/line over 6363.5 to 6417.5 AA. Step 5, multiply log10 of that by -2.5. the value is 0.24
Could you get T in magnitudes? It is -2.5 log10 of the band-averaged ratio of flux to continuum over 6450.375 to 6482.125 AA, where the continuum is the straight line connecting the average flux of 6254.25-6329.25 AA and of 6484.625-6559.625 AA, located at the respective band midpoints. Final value 0.04 mag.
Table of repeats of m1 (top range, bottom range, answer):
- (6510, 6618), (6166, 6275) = 1.54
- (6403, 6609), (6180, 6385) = 1.30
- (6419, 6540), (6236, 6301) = 1.09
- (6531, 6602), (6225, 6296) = 1.73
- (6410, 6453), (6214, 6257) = 1.11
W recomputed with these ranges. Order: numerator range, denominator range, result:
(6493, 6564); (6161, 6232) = 1.52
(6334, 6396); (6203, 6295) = 1.03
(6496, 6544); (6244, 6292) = 1.11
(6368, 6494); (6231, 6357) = 1.04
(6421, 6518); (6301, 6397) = 1.06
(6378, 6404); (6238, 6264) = 1.03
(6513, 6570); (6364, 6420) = 1.64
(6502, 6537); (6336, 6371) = 1.12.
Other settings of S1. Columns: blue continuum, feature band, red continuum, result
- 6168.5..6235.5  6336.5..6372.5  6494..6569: 0.20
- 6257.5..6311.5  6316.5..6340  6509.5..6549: 0.04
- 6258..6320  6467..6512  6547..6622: 0.32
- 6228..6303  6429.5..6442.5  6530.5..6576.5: 0.32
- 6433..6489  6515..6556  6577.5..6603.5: 0.12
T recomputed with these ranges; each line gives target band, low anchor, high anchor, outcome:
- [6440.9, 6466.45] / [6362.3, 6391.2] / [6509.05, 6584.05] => 0.173 mag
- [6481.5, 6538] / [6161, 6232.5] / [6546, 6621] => 0.358 mag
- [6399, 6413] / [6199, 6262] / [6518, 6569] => 0.278 mag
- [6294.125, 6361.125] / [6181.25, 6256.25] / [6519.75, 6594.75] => 0.156 mag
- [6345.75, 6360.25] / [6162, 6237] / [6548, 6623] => 0.224 mag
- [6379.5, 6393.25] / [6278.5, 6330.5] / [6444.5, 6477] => 0.075 mag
